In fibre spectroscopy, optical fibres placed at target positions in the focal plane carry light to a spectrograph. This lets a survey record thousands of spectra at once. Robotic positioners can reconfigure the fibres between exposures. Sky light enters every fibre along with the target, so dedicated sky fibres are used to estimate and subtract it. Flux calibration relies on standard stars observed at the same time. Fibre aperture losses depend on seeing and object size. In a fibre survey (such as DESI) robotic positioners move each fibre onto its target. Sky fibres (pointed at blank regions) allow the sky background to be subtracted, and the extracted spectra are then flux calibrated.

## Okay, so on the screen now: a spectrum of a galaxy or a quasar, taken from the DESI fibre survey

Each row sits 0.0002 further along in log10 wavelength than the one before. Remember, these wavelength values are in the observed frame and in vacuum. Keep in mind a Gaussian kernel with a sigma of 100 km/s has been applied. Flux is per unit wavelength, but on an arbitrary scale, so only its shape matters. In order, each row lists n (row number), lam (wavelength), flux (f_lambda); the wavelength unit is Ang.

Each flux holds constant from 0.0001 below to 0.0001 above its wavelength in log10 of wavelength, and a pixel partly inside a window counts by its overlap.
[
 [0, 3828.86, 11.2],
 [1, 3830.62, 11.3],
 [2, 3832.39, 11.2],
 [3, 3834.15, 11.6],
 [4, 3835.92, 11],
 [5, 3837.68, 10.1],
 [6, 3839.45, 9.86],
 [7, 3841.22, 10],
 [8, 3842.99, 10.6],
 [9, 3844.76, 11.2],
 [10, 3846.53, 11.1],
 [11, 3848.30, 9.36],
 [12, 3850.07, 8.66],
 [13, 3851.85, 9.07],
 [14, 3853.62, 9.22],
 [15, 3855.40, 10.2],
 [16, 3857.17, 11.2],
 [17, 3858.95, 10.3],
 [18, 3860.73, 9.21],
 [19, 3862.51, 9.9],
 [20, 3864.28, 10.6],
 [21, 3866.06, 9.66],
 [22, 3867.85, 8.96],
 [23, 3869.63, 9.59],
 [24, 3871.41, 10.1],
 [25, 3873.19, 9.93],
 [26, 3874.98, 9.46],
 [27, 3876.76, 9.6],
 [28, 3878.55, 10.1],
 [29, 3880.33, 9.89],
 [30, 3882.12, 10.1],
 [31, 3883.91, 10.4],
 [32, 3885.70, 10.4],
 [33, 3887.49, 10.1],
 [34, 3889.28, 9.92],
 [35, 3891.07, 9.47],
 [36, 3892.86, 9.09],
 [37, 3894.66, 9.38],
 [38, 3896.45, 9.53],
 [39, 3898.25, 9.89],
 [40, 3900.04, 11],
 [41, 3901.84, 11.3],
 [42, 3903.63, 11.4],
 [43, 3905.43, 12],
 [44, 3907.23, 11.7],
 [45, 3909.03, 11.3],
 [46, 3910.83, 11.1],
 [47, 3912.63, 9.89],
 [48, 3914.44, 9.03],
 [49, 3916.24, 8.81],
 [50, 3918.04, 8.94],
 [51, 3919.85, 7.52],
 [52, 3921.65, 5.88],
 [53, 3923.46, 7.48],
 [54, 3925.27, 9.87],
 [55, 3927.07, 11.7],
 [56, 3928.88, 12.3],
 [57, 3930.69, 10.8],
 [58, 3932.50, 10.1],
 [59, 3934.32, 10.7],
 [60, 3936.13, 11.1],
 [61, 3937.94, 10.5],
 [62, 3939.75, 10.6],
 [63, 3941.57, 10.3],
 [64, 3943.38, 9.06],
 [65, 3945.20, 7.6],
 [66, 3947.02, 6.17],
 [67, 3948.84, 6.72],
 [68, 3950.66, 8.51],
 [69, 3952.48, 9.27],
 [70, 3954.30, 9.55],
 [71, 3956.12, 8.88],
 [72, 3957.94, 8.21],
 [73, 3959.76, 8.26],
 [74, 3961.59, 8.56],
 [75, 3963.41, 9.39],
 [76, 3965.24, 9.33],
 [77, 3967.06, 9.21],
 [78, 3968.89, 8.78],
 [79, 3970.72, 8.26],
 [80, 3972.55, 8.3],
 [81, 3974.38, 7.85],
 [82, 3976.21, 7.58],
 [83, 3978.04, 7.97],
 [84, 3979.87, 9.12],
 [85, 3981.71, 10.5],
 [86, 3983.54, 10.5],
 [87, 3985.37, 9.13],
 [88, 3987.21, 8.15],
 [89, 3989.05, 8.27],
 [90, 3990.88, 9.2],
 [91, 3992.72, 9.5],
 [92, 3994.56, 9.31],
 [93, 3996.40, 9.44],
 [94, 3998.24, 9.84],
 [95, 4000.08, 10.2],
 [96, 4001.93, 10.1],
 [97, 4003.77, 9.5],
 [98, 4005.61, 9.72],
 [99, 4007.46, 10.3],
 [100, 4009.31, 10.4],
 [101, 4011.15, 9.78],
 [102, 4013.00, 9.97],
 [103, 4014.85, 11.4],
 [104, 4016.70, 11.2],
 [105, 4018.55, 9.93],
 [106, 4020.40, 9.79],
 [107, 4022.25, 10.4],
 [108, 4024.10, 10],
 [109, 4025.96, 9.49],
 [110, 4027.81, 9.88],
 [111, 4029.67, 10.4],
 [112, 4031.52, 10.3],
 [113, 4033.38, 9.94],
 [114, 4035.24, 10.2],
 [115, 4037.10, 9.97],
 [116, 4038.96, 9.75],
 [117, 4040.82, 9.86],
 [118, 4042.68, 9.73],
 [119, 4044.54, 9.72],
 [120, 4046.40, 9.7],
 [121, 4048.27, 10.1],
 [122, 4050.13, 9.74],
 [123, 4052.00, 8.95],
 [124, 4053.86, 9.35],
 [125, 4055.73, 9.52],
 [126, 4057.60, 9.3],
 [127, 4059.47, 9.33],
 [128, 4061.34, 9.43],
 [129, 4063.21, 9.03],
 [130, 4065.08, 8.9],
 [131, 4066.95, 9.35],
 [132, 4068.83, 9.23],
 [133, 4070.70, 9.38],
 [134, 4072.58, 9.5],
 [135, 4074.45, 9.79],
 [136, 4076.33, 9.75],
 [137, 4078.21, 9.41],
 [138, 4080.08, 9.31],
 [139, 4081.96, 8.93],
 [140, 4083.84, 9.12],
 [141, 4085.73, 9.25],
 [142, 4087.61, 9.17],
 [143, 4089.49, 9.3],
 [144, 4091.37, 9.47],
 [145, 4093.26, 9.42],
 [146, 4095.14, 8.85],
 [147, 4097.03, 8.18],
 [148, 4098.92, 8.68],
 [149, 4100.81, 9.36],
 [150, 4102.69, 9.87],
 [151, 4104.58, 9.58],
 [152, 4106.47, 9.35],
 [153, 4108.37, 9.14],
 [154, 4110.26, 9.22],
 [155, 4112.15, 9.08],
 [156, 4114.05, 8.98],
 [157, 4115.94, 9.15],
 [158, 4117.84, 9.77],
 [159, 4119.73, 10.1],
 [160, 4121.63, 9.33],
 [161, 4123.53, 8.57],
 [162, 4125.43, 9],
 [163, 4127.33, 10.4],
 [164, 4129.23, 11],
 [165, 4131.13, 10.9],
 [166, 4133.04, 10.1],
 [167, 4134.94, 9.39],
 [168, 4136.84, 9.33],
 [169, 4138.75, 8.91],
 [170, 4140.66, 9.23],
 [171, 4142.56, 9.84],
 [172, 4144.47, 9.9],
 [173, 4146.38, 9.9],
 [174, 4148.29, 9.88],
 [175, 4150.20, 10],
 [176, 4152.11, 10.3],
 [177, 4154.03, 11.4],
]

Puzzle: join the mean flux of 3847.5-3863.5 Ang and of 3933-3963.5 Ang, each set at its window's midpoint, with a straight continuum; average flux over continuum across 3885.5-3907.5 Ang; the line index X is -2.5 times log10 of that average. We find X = -0.107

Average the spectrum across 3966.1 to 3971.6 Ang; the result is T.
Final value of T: 8.76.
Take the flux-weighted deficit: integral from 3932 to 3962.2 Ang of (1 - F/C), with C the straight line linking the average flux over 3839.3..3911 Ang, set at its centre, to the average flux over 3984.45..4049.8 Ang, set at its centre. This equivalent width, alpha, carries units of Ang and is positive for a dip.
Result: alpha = 2.8 Ang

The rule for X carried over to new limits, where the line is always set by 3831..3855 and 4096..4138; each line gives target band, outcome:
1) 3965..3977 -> 0.17 mag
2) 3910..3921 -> 0.10 mag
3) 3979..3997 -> 0.06 mag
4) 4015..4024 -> -0.07 mag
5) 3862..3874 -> 0.04 mag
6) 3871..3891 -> 0.02 mag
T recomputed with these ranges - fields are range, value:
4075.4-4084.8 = 9.3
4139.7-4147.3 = 9.72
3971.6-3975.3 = 8.07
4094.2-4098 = 8.51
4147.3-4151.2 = 9.95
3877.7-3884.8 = 10.1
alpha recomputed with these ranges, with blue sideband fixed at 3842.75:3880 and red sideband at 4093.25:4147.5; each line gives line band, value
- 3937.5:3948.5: 1.0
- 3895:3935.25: -1.2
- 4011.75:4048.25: -1.8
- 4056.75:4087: 0.8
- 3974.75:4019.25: 0.3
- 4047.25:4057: 0.1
